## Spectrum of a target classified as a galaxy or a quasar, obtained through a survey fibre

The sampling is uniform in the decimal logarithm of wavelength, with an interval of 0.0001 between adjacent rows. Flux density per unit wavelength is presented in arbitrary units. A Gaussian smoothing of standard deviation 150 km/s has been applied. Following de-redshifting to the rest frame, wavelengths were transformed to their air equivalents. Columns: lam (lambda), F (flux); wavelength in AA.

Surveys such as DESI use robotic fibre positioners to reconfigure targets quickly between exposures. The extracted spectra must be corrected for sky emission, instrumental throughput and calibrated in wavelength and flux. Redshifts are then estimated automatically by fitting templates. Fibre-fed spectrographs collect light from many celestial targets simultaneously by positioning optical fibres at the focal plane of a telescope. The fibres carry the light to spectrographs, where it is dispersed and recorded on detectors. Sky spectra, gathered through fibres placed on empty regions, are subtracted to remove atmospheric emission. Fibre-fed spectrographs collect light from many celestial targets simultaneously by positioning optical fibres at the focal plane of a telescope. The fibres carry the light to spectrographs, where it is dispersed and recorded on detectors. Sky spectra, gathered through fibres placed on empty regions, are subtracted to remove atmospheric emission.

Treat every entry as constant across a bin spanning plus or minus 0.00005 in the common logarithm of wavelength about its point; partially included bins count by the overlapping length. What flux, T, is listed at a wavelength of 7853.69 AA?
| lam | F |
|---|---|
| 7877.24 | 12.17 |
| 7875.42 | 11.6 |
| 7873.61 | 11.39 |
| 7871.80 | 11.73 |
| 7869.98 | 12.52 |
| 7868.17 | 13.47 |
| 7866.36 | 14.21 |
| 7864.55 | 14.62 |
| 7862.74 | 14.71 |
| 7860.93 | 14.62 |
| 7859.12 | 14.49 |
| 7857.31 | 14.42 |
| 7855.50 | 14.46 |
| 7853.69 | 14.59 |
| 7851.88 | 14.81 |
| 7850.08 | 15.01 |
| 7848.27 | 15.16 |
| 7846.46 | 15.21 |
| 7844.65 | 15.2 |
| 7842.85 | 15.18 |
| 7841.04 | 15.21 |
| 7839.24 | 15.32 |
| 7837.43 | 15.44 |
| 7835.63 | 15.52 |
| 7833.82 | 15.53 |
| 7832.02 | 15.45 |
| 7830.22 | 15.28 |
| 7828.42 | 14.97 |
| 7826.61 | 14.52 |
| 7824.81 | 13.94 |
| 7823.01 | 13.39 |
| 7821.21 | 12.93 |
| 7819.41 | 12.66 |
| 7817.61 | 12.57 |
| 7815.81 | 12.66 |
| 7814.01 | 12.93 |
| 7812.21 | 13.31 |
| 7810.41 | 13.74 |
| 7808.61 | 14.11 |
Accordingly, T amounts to 14.59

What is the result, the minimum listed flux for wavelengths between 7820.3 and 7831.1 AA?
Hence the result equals 12.93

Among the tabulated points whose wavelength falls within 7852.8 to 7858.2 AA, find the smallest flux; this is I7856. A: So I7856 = 14.42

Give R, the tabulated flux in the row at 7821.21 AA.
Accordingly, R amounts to 12.93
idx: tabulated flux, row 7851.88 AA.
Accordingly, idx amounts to 14.81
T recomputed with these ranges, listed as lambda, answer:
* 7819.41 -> 12.66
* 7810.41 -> 13.74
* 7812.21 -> 13.31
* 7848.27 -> 15.16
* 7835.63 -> 15.52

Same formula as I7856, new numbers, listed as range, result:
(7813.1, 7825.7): 12.57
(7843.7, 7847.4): 15.2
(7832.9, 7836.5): 15.52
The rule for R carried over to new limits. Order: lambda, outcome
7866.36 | 14.21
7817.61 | 12.57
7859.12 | 14.49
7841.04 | 15.21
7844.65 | 15.2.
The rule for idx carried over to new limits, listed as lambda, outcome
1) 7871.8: 11.73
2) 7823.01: 13.39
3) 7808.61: 14.11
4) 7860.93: 14.62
